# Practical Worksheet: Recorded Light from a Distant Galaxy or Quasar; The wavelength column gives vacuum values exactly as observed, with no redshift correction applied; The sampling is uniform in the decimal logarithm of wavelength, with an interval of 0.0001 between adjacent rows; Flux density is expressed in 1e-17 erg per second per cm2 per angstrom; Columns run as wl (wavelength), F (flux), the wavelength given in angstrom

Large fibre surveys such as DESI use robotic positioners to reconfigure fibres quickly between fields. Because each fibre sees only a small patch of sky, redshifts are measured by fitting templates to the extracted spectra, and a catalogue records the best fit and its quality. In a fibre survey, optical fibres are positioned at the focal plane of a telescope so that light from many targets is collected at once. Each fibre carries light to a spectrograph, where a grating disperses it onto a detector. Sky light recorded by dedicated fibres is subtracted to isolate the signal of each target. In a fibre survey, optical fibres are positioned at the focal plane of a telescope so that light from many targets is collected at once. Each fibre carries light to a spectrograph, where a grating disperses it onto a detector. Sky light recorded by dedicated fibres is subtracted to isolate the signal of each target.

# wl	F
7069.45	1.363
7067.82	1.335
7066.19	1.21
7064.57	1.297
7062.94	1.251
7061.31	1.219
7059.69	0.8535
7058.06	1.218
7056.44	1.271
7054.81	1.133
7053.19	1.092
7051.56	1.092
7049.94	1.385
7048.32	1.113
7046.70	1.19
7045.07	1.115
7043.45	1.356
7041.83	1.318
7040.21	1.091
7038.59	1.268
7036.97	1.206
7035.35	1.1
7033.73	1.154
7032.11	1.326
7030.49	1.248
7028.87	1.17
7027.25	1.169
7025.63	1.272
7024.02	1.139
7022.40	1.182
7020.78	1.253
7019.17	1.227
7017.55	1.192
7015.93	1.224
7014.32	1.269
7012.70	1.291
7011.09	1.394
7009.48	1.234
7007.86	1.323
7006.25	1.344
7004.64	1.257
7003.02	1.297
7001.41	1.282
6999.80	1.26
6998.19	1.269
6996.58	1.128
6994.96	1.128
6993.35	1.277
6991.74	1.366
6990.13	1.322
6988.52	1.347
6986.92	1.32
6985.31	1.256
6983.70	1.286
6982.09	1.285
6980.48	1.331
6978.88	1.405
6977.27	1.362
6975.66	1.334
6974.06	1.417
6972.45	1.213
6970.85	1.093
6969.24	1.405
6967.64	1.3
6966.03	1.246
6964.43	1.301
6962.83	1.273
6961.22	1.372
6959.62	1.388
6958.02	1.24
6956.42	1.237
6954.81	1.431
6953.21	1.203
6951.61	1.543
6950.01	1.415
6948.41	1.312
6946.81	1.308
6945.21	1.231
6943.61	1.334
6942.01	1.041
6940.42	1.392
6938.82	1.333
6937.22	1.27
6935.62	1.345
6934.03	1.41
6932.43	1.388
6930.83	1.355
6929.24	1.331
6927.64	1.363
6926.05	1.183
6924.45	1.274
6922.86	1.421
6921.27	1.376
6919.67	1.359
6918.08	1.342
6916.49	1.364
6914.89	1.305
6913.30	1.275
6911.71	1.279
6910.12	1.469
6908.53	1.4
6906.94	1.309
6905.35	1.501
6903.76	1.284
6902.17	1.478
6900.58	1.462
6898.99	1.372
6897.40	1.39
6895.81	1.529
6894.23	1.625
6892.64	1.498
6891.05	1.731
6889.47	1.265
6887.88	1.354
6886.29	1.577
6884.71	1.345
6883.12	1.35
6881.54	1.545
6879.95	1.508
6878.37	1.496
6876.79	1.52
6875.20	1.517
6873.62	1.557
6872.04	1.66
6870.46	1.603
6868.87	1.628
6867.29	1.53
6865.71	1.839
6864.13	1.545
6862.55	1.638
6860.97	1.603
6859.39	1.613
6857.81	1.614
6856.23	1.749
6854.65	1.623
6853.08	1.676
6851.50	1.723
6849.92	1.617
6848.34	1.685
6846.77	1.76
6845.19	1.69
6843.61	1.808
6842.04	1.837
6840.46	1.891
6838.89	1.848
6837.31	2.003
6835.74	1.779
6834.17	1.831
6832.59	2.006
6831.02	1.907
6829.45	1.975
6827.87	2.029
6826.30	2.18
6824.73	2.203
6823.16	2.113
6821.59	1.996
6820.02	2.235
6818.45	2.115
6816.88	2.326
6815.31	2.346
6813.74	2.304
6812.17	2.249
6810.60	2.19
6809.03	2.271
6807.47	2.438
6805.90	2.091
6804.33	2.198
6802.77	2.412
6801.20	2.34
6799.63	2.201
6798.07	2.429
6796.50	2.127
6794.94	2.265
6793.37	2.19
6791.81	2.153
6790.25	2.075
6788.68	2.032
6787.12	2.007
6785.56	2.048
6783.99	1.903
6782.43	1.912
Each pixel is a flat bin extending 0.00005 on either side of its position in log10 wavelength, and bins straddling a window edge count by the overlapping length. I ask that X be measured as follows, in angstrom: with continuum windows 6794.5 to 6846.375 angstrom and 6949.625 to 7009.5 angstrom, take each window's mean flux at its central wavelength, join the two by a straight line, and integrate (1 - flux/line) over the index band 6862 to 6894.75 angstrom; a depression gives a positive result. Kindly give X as 5.0 angstrom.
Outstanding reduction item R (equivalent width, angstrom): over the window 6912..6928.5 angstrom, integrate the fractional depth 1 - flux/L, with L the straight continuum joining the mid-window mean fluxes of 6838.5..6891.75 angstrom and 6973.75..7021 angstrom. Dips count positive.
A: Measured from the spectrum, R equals 1.7 angstrom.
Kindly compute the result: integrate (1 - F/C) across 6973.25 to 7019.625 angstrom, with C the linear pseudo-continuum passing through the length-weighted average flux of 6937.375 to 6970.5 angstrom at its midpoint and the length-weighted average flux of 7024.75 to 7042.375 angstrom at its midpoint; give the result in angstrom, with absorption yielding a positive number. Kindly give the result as -1.3 angstrom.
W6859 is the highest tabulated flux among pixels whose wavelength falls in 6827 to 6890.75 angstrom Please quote 2.029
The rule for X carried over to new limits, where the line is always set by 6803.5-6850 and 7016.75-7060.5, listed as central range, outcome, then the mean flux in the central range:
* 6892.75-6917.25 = 4.54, 1.41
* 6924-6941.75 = 3.18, 1.32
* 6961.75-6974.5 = 1.67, 1.28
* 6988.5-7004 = 1.10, 1.26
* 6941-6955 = 2.19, 1.31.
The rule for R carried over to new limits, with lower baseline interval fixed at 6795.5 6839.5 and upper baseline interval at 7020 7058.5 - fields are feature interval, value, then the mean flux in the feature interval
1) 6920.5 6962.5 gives 7.6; 1.33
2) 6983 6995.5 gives 1.1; 1.29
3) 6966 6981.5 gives 1.8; 1.31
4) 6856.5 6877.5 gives 3.6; 1.61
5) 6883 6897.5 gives 2.9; 1.48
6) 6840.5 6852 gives 1.6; 1.74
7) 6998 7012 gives 0.5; 1.3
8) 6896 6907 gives 2.3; 1.41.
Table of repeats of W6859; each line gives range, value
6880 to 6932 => 1.731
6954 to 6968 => 1.431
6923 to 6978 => 1.543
